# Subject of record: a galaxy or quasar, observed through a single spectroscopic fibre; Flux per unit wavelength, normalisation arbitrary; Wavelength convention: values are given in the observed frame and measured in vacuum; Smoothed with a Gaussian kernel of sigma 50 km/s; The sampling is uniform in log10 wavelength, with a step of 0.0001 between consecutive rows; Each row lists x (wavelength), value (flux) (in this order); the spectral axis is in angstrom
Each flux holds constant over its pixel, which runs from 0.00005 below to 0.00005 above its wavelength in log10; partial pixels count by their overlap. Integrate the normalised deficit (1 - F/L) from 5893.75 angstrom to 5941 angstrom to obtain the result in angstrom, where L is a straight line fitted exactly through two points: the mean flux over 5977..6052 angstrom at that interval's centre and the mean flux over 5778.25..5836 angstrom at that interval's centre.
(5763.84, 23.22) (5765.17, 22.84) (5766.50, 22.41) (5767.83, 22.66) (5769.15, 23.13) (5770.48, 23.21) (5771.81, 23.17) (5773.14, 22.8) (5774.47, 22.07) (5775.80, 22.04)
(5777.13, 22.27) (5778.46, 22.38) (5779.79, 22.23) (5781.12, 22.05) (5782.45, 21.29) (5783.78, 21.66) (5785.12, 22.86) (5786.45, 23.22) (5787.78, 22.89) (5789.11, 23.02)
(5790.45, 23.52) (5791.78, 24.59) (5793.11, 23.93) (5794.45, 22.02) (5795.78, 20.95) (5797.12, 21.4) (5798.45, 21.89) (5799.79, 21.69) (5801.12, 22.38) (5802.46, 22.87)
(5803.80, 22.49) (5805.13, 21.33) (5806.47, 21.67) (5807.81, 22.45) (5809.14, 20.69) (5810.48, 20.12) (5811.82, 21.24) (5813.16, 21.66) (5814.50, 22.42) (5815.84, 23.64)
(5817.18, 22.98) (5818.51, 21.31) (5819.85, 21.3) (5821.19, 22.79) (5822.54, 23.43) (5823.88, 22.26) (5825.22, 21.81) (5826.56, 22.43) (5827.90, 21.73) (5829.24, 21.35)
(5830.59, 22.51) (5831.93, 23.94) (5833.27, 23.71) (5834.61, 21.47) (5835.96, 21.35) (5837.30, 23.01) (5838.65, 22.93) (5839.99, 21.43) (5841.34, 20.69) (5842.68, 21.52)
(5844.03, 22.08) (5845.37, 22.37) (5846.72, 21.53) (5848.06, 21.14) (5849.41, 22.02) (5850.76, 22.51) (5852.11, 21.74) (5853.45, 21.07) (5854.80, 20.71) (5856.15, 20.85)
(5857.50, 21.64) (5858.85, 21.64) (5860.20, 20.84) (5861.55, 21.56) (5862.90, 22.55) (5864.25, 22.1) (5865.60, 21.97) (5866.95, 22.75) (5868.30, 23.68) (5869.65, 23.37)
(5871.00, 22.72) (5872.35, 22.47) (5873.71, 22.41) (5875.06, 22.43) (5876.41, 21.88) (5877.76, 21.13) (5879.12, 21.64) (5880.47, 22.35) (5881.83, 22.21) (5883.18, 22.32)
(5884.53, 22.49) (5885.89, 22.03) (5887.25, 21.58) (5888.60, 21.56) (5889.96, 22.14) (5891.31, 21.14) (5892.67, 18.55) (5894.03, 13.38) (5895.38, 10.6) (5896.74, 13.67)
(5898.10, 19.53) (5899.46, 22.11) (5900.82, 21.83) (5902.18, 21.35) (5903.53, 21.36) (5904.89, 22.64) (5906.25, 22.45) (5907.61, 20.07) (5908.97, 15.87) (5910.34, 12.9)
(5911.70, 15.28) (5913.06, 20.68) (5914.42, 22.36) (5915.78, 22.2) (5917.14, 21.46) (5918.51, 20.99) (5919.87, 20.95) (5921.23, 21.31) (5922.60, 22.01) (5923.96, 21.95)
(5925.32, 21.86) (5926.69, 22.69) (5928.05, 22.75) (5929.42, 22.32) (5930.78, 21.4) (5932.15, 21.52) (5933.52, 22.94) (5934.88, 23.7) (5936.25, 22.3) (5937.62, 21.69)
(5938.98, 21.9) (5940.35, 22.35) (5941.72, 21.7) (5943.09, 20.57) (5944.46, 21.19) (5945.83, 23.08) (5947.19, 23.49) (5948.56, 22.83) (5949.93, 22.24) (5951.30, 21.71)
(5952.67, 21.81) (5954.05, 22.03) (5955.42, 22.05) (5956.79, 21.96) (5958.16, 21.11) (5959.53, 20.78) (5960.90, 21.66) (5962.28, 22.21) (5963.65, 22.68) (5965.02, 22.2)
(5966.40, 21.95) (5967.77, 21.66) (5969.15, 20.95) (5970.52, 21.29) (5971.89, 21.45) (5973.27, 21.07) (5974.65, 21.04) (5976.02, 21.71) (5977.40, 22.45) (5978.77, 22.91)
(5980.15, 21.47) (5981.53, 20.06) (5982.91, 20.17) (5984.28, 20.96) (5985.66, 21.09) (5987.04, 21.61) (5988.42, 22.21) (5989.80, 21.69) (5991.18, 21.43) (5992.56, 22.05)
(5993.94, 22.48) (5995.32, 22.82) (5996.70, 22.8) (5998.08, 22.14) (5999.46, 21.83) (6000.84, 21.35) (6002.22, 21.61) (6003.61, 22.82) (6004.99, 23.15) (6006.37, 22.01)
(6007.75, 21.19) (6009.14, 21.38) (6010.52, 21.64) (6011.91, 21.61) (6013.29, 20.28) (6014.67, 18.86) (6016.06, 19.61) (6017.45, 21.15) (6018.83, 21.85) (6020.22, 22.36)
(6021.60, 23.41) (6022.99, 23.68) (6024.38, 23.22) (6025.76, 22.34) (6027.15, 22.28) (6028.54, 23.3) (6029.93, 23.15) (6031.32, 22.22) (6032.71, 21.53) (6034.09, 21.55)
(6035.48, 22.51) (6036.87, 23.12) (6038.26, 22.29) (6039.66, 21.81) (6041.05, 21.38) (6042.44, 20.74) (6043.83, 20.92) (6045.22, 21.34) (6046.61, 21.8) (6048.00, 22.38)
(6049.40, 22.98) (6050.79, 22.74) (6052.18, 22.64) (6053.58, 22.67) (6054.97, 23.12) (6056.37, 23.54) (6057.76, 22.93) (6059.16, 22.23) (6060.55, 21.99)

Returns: 3.4 angstrom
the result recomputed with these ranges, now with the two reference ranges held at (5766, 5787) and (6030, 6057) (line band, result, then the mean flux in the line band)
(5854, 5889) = 0.52 angstrom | 22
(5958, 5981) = 0.60 angstrom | 21.7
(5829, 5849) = 0.28 angstrom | 22.1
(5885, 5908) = 2.63 angstrom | 19.8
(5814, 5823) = -0.05 angstrom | 22.5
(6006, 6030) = 0.43 angstrom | 21.8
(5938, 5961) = 0.39 angstrom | 21.9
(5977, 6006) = 0.50 angstrom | 21.9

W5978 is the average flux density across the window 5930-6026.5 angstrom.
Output 21.8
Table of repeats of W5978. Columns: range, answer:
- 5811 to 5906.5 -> 21.6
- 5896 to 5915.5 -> 19.5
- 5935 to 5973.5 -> 21.9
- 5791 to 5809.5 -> 22.2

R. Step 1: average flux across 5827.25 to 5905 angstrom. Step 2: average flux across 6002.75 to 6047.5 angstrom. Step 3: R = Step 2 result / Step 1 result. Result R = 1.0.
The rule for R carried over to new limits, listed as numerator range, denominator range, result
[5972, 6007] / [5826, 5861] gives 1.00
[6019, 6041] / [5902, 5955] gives 1.05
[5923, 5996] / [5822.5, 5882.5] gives 0.99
